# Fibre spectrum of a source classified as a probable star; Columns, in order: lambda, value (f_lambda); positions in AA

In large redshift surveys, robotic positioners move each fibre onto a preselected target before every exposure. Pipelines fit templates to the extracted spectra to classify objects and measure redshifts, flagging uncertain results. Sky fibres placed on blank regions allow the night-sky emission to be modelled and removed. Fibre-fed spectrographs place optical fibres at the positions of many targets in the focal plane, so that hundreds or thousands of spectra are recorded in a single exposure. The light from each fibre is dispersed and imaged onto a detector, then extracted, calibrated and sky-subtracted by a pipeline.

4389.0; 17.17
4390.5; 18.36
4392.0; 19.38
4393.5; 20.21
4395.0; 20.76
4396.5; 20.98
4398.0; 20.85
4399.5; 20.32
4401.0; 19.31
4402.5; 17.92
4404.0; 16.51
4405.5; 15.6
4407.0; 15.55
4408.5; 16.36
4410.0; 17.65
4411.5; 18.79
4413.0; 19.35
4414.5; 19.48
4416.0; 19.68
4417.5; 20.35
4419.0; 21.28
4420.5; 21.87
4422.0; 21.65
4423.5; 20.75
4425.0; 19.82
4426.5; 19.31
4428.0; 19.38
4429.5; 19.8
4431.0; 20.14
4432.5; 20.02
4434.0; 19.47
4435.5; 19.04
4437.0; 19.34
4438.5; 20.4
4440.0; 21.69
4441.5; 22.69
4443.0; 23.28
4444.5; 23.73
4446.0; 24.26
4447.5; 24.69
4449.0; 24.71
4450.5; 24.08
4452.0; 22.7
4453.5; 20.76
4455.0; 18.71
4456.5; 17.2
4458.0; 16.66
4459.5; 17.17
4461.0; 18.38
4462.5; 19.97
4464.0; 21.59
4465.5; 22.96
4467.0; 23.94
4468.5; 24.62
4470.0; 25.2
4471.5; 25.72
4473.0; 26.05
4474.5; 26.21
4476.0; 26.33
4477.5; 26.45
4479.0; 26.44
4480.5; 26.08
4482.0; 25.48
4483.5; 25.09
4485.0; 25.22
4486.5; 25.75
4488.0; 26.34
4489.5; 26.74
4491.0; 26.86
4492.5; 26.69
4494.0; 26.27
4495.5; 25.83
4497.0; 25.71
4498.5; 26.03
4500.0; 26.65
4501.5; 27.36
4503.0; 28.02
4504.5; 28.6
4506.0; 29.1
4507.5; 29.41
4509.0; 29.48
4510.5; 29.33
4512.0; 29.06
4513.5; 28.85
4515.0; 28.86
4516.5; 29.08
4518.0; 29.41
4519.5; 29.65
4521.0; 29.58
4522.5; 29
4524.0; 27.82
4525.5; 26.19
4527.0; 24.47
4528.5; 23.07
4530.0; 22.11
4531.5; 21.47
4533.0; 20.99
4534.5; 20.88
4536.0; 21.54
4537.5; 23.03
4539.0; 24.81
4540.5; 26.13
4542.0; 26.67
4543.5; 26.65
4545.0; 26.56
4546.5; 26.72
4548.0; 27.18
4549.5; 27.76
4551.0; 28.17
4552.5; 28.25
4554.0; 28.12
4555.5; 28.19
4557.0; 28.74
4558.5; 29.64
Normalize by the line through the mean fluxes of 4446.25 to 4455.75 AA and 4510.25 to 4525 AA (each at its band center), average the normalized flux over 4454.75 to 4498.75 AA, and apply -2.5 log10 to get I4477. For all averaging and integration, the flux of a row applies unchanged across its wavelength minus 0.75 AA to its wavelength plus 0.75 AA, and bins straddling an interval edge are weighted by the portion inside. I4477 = 0.05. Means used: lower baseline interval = 22.7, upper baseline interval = 29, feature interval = 24.1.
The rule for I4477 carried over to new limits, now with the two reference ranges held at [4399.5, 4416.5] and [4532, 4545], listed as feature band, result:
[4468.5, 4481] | -0.23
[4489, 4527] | -0.23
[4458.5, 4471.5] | -0.07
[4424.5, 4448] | -0.10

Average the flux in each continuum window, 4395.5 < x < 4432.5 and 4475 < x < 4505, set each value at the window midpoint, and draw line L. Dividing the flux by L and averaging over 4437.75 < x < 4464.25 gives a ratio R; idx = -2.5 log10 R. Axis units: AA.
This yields 0.07 mag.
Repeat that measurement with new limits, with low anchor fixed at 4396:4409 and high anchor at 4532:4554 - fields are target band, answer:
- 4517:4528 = -0.15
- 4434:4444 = -0.05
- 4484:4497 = -0.15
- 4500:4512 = -0.21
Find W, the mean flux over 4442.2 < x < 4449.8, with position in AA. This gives 24.1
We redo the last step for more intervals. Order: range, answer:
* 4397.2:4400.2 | 20.6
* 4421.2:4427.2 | 20.4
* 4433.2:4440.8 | 20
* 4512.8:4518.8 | 29.1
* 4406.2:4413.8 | 17.5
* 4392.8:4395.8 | 20.5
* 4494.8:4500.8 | 26.1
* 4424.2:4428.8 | 19.5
